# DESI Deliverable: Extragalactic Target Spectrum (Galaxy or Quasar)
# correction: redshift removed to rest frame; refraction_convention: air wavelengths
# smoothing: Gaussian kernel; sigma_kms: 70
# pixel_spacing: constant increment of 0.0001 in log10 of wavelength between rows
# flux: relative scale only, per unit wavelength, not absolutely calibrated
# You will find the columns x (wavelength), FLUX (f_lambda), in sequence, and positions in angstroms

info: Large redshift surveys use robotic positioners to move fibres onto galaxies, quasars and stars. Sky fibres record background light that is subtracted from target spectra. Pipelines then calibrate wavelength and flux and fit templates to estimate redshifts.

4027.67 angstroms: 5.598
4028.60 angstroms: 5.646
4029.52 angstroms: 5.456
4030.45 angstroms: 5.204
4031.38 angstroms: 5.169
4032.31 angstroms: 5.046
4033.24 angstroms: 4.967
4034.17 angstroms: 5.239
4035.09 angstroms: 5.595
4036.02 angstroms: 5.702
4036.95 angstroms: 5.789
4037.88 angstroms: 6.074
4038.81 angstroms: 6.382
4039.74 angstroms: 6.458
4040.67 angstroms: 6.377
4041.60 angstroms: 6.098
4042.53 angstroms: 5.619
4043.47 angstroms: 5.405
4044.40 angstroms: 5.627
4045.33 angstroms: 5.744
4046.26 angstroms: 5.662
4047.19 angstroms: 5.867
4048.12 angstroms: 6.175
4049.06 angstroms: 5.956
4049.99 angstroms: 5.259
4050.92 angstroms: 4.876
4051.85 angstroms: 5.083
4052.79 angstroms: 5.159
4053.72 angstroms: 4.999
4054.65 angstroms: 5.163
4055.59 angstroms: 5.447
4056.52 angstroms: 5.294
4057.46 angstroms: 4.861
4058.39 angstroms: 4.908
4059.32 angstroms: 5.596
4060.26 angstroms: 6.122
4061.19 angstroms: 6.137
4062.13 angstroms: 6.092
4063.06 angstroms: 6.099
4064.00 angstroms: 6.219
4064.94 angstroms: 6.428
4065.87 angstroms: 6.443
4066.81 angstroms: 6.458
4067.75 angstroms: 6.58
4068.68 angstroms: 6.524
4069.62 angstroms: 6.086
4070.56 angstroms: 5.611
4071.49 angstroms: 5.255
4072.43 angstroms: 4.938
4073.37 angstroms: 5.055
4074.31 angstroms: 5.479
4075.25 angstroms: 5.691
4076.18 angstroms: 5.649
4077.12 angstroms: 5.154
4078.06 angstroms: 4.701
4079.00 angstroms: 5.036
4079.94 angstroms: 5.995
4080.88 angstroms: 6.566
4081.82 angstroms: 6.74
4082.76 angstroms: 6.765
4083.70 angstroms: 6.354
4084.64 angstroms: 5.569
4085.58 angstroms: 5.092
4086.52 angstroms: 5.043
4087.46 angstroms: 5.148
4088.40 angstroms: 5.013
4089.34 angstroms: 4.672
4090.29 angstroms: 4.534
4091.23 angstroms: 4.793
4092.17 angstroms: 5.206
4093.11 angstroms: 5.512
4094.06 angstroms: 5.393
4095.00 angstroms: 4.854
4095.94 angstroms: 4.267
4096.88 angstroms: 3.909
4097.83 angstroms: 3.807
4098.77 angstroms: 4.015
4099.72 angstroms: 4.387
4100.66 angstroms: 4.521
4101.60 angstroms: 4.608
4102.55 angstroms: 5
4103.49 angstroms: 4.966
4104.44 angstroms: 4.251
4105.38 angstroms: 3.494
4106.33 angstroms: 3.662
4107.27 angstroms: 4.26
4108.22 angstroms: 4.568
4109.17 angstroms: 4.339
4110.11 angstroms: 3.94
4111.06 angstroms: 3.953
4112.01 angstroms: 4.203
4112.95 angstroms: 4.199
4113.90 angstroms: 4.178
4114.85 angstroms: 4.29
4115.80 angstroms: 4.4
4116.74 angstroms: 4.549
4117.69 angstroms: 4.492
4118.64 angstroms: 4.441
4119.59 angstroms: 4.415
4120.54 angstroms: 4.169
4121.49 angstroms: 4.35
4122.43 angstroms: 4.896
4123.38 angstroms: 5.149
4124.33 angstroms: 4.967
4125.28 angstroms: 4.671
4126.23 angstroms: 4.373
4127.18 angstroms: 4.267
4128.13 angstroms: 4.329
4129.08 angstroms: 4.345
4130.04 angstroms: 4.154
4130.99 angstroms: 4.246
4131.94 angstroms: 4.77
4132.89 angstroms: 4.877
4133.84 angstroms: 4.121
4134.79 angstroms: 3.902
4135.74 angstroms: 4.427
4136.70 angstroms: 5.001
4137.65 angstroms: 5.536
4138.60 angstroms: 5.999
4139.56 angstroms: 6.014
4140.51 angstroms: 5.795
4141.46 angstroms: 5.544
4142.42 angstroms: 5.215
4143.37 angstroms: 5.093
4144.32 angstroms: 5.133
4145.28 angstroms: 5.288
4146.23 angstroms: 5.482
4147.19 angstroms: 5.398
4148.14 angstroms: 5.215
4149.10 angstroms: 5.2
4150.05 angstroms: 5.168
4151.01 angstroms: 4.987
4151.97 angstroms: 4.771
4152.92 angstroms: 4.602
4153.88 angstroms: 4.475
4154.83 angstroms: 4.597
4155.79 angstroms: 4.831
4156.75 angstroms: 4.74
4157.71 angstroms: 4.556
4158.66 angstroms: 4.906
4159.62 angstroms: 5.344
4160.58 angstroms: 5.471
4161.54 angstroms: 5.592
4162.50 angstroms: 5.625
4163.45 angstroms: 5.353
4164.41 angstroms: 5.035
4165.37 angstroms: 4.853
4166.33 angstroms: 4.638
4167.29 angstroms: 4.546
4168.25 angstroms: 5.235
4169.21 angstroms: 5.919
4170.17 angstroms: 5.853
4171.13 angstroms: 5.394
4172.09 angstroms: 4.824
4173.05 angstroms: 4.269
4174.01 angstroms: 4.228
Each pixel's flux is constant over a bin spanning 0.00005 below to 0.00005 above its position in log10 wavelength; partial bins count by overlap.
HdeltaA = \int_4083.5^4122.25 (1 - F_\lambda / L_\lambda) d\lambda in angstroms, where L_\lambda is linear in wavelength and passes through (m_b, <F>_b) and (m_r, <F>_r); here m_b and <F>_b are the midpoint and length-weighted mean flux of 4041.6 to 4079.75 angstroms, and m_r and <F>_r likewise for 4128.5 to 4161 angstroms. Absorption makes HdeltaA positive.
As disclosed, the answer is 5.5 angstroms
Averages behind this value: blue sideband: 5.62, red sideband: 4.97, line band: 4.55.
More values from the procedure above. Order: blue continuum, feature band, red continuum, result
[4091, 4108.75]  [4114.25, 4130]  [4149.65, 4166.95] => 0.6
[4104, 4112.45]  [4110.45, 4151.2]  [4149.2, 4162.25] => -2.5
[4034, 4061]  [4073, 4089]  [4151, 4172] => -0.4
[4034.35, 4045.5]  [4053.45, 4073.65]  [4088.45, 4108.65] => -1.6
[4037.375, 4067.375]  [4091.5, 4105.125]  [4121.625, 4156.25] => 1.8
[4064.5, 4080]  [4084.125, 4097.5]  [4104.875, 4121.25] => 0.3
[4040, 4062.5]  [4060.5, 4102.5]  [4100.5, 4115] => -4.5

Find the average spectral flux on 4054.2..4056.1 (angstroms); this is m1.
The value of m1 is 5.3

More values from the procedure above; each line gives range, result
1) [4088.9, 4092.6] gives 4.79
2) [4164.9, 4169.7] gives 5.04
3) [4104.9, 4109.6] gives 4.06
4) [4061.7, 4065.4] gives 6.21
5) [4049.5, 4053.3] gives 5.1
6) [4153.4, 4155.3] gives 4.55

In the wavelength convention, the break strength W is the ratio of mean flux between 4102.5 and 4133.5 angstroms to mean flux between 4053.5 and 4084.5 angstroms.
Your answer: 0.76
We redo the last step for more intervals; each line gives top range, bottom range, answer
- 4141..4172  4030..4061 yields 0.92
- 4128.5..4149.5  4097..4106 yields 1.17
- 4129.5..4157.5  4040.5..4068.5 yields 0.87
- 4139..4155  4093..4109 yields 1.18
